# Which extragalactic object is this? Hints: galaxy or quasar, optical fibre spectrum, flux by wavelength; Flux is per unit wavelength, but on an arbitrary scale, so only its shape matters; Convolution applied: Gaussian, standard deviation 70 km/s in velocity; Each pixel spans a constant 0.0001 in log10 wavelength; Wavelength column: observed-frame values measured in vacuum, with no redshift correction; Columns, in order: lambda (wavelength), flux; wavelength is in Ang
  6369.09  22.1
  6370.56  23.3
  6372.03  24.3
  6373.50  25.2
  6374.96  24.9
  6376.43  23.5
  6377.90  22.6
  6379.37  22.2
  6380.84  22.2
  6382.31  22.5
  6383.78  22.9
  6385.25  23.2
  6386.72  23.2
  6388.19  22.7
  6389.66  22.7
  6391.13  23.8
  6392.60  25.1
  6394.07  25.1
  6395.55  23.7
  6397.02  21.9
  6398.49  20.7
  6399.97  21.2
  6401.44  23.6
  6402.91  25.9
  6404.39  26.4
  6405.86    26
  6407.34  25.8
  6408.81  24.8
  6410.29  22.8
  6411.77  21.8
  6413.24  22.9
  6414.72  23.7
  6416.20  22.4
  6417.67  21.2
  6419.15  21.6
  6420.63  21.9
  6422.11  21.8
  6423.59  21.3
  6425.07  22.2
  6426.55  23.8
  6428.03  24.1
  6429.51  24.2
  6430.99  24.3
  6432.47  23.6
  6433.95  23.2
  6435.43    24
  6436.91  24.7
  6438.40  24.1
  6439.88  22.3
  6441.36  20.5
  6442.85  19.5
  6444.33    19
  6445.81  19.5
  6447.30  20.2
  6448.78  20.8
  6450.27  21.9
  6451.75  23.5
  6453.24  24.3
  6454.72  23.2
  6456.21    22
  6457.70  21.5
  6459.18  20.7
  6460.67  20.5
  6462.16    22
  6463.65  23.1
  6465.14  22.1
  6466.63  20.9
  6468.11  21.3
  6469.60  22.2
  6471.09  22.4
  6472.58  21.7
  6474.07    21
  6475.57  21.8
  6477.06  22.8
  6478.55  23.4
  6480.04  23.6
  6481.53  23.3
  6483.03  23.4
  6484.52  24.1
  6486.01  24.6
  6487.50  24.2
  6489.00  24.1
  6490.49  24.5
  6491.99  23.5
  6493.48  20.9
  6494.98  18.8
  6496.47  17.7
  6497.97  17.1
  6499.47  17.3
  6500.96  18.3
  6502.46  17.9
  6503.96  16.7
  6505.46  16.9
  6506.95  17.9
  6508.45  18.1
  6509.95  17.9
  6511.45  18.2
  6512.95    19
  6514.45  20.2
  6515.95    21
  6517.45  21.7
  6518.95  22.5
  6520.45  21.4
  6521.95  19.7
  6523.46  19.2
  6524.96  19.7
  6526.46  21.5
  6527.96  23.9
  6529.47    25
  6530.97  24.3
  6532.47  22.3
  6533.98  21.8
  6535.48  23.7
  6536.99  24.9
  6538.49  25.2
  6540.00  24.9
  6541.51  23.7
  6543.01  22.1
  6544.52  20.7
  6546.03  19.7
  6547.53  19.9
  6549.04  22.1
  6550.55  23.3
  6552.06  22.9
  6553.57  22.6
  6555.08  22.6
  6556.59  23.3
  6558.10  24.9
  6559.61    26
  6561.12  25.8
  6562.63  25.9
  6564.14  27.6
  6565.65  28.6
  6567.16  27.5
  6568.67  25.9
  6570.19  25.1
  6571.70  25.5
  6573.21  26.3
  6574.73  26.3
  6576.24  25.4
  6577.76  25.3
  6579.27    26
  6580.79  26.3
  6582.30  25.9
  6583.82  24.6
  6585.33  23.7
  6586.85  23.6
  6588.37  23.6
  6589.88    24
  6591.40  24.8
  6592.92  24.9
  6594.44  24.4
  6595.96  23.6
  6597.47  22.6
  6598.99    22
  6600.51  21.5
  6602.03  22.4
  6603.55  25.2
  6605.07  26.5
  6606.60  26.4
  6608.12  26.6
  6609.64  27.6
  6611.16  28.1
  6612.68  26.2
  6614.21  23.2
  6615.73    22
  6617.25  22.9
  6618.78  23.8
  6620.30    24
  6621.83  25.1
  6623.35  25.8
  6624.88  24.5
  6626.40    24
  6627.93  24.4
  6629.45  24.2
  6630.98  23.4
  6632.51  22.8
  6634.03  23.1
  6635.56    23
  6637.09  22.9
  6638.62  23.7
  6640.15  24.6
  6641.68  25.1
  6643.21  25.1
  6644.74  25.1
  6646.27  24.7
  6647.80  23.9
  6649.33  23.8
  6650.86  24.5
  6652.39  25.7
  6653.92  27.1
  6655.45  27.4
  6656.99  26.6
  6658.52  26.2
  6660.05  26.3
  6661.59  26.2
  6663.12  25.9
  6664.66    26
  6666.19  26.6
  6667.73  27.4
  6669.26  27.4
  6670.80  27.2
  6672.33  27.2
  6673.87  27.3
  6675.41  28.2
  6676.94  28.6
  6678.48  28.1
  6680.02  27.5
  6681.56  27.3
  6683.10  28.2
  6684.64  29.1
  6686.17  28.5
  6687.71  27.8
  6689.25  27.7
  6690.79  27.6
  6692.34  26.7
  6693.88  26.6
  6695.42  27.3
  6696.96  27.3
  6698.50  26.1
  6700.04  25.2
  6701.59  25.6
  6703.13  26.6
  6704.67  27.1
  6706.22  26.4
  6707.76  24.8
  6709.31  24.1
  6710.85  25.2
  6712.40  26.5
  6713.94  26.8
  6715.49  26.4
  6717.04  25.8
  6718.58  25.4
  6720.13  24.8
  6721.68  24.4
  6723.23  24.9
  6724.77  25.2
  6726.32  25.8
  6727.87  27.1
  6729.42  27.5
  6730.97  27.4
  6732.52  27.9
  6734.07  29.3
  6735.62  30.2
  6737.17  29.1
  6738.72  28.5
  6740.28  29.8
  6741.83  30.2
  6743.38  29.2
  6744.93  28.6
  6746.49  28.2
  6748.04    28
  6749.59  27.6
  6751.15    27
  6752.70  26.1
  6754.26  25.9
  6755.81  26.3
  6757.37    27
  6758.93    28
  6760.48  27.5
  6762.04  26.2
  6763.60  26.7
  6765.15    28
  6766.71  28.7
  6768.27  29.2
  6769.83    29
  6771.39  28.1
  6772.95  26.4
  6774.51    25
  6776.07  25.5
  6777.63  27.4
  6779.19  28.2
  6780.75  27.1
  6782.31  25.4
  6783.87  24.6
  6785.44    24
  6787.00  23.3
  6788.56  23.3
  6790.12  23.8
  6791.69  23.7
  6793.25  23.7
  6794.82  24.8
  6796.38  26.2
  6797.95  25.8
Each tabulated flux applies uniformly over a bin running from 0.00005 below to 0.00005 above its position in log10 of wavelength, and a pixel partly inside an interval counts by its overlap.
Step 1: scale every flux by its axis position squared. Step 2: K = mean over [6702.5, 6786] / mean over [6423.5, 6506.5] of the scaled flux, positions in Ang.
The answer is 1.35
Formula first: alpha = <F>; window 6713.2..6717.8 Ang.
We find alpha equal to 26.3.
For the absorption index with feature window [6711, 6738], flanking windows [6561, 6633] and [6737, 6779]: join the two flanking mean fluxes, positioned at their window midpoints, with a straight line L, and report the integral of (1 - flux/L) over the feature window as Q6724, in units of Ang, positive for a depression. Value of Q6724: 0.38 Ang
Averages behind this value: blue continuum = 24.9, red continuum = 27.7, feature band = 26.7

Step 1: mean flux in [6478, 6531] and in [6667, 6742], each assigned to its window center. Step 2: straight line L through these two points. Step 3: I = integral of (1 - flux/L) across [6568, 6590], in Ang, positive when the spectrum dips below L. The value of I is -1.96 Ang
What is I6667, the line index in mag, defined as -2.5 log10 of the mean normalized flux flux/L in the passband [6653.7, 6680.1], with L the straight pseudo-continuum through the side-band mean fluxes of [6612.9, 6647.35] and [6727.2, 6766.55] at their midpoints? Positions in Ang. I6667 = -0.08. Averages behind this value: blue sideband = 24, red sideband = 27.9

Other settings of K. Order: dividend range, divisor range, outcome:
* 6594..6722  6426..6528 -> 1.27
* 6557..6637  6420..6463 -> 1.17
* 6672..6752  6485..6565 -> 1.32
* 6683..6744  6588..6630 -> 1.14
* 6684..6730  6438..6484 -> 1.30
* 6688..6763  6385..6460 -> 1.29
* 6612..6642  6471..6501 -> 1.14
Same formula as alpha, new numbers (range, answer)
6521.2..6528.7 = 20.8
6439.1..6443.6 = 20.8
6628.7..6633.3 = 23.5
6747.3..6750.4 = 27.8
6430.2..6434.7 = 23.7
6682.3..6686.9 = 28.6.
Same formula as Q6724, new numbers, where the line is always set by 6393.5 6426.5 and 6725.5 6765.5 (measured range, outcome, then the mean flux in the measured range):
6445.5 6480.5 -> 2.8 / 21.9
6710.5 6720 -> 0.5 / 26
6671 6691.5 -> -0.8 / 27.9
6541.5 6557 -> 1.9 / 22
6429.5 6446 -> 0.8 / 22.4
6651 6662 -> 0.1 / 26.4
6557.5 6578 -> -0.7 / 26.2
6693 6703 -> 0.3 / 26.4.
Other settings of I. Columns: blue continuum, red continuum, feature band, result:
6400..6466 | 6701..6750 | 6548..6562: 0.5 Ang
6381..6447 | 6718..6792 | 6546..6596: 0.1 Ang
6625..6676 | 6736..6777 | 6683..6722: 0.1 Ang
